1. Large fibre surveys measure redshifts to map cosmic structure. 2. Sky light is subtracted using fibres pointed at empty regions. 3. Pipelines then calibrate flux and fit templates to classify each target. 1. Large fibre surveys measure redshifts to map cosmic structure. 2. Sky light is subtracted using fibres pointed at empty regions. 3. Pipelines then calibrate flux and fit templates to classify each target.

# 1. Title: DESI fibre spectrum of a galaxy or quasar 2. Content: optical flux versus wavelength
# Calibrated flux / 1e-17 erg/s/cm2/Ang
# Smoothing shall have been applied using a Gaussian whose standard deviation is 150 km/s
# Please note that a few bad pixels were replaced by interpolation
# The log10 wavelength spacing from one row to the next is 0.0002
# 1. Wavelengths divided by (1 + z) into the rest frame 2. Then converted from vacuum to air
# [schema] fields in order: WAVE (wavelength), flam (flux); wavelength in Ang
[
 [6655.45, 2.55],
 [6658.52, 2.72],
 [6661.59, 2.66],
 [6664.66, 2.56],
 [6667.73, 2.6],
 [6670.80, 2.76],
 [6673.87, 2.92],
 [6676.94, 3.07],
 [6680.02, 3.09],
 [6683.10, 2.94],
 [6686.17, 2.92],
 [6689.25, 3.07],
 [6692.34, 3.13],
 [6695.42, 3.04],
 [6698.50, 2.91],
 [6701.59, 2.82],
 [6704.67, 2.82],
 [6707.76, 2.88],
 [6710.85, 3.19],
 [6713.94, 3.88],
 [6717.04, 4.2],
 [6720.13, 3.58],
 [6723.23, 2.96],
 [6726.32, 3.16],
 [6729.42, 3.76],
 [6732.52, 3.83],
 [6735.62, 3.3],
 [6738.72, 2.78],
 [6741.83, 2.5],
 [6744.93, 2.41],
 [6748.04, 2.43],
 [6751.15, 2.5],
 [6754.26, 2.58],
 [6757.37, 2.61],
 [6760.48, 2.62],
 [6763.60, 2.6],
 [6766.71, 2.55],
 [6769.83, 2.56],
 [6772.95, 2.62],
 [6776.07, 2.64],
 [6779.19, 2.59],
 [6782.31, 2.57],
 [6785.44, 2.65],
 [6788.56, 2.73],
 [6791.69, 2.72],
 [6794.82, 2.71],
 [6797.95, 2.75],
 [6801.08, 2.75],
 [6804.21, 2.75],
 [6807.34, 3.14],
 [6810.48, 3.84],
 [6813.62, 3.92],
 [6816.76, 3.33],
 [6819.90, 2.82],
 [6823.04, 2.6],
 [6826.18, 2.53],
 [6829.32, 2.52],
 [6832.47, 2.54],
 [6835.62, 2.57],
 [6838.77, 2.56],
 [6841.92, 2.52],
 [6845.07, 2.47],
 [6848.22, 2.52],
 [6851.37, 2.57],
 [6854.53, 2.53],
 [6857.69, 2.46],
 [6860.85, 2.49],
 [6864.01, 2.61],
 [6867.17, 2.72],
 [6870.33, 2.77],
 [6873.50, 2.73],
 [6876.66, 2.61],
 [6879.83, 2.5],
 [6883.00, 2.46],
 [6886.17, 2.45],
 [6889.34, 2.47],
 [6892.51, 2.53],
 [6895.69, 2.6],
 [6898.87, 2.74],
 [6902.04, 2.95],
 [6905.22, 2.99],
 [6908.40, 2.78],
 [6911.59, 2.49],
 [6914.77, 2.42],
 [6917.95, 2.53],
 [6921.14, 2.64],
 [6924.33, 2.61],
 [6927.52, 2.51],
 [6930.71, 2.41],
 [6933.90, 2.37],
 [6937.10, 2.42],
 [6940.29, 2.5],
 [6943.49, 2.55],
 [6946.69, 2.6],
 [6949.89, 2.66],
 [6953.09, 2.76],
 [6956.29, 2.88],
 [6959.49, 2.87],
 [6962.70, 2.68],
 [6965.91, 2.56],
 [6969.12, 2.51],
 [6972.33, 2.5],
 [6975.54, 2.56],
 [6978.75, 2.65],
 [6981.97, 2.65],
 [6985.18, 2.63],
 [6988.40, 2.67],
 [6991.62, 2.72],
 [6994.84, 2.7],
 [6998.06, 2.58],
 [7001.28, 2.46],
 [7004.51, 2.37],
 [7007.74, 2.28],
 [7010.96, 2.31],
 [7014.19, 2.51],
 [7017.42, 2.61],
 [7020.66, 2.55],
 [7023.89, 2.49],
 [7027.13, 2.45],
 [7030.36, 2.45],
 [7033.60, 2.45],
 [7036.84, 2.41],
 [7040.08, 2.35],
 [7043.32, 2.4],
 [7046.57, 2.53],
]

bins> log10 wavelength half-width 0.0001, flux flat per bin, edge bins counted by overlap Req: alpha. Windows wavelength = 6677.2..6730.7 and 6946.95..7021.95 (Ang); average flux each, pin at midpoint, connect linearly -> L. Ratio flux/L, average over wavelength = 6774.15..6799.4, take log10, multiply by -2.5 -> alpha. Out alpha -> 0.132 mag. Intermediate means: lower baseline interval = 3.19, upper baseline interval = 2.59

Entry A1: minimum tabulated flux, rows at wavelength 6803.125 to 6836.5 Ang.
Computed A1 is 2.52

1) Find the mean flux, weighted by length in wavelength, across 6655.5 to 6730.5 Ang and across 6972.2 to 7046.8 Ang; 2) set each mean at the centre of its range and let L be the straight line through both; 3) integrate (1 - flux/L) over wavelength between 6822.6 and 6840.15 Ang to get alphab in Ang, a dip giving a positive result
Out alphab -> 1.7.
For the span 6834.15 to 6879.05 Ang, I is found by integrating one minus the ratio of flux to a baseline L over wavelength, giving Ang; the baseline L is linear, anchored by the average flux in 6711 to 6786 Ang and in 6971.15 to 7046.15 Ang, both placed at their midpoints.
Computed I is 2.8 Ang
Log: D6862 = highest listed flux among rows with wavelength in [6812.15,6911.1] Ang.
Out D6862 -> 3.92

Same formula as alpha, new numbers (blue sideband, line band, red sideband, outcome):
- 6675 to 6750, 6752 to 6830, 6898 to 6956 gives 0.050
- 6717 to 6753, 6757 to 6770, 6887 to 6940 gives 0.157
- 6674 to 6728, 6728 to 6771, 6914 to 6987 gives 0.097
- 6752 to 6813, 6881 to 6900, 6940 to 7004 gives 0.062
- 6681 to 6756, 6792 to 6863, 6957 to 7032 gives 0.039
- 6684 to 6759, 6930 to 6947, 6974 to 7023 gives 0.080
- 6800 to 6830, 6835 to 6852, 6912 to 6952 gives 0.152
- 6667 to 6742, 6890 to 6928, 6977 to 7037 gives 0.031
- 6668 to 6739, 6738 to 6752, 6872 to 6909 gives 0.214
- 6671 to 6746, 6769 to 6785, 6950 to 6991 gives 0.158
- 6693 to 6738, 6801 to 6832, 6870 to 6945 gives -0.034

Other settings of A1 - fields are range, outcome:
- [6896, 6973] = 2.37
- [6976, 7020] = 2.28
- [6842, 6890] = 2.45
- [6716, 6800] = 2.41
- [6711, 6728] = 2.96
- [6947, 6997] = 2.5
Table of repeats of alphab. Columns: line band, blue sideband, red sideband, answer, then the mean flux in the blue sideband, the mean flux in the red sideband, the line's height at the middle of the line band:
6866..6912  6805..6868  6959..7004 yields 0.9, 2.76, 2.61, 2.71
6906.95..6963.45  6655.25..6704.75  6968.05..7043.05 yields 0.0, 2.87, 2.51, 2.59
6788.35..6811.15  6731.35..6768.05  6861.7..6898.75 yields -2.0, 2.72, 2.59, 2.67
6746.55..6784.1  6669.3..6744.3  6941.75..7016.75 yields 5.6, 3.14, 2.59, 3.02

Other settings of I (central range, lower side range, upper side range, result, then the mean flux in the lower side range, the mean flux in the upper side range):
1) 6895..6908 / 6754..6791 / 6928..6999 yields -1.1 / 2.61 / 2.61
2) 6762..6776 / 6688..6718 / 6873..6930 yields 1.9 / 3.18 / 2.61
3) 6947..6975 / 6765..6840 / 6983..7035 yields -1.0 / 2.79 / 2.52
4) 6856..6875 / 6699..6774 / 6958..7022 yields 0.9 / 2.96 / 2.57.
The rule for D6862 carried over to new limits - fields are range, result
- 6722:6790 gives 3.83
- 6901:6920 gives 2.99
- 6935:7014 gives 2.88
